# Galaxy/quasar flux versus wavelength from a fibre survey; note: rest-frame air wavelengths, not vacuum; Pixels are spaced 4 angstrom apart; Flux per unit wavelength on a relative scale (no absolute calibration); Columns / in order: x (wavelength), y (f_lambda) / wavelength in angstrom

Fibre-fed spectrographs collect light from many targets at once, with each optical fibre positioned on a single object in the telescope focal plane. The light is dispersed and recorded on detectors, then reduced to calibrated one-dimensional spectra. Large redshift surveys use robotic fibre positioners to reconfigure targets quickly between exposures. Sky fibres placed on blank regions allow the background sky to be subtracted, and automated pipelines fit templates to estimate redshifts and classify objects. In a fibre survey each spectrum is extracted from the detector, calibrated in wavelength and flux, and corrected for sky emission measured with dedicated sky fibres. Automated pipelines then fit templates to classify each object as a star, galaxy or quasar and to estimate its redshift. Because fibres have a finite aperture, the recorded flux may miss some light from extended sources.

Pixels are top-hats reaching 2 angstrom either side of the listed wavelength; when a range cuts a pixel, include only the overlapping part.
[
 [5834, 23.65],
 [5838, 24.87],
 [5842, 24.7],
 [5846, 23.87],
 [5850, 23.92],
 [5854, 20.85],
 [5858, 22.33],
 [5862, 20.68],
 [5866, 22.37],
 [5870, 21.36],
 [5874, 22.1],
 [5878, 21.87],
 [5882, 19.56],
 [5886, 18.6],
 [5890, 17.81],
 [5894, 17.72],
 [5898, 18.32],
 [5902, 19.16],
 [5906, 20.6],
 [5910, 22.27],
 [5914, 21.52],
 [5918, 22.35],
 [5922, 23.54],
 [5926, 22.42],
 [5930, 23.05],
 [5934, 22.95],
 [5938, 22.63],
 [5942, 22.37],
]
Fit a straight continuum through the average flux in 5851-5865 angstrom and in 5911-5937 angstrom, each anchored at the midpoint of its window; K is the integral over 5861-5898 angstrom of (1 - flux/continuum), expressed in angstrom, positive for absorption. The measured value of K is 3.0 angstrom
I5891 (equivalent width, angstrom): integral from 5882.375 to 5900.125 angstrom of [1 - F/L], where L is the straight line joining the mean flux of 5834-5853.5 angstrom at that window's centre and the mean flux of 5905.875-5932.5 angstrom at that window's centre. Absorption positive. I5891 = 3.7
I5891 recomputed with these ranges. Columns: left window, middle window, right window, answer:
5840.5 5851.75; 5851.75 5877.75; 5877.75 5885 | 0.39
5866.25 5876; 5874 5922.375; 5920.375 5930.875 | 4.69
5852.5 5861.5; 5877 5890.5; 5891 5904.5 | 0.02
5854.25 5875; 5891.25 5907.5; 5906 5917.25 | 2.14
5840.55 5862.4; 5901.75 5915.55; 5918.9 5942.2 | 1.06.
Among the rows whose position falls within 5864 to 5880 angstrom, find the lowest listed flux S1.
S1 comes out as 21.36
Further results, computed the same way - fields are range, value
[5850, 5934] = 17.72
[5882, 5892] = 17.81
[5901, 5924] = 19.16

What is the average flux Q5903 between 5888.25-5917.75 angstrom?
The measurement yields 19.8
